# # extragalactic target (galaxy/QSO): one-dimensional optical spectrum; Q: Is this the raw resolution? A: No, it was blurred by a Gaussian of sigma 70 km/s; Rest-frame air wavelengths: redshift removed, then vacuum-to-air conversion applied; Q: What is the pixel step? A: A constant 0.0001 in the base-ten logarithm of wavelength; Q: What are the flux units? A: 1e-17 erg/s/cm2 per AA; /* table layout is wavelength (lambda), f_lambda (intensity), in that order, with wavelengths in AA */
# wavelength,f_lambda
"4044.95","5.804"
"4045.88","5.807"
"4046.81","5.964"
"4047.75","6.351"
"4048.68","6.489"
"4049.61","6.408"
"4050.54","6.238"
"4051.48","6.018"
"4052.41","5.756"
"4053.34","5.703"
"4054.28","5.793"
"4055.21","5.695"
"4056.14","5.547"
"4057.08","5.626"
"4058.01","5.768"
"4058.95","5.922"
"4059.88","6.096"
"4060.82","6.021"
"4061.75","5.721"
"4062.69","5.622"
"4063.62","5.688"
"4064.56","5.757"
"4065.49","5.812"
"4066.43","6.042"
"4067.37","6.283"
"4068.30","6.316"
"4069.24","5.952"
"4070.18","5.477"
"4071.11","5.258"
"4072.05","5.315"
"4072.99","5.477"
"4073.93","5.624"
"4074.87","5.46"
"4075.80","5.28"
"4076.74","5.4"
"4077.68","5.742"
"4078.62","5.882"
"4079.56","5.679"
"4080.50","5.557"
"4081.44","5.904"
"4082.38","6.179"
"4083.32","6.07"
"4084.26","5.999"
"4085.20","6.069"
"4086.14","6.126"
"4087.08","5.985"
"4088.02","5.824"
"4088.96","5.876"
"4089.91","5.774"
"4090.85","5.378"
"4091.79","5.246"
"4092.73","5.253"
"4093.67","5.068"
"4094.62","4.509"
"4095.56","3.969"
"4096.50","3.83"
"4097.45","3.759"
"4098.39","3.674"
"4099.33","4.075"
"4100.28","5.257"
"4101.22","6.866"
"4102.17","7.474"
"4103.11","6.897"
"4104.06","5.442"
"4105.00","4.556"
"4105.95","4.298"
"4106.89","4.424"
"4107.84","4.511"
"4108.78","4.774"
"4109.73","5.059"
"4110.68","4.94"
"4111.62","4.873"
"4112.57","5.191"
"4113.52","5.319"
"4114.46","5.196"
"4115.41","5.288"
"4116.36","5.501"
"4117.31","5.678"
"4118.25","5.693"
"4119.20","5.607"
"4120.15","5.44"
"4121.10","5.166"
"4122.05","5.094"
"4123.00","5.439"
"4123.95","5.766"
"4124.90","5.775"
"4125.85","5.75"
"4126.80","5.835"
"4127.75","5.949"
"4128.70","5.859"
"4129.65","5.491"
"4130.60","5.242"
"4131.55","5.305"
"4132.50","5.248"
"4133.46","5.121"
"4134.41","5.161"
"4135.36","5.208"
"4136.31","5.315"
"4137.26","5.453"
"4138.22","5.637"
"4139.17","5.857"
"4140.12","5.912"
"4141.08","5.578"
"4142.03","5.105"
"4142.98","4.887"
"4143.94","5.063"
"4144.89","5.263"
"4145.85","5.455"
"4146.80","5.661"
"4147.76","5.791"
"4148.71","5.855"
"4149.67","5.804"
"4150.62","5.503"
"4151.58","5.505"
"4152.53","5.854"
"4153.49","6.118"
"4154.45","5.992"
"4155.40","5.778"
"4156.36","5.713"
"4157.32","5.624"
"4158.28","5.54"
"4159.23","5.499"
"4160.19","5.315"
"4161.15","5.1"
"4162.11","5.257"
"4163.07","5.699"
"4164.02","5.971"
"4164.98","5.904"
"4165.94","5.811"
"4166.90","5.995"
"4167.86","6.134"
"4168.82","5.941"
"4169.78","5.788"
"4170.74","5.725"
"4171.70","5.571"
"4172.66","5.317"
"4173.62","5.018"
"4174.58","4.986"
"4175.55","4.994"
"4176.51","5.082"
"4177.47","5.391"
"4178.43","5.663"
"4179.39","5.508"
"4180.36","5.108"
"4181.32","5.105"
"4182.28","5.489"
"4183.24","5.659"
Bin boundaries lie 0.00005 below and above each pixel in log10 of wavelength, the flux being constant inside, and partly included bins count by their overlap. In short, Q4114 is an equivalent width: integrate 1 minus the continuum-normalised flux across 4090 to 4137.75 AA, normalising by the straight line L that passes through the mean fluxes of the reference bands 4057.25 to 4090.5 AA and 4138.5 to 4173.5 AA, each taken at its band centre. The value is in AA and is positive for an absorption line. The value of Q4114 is 4.0 AA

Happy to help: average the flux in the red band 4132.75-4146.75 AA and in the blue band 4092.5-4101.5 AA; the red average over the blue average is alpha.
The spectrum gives 1.18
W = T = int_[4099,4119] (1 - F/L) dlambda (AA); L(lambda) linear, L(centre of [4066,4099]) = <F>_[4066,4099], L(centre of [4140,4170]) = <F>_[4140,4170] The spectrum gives 0.75 AA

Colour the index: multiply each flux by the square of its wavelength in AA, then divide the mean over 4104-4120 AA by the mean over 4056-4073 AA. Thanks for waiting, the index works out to 0.90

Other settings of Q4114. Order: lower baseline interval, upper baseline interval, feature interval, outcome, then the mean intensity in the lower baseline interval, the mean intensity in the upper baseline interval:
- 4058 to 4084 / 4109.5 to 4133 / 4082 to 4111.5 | 1.8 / 5.76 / 5.43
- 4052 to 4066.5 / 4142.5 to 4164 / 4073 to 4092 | -0.1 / 5.78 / 5.57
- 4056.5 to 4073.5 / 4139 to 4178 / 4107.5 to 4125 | 1.2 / 5.78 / 5.57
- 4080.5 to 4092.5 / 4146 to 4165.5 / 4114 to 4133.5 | 0.8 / 5.85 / 5.67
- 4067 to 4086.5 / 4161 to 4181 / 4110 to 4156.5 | 1.1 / 5.76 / 5.53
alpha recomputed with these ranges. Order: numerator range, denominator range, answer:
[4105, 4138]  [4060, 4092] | 0.92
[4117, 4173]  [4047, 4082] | 0.96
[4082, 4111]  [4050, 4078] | 0.92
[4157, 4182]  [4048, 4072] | 0.94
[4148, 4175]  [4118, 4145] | 1.04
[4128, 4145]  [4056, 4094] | 0.94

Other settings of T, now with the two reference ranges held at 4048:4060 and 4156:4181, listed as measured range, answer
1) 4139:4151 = 0.20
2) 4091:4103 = 1.64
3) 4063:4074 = 0.24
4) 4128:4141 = 0.42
